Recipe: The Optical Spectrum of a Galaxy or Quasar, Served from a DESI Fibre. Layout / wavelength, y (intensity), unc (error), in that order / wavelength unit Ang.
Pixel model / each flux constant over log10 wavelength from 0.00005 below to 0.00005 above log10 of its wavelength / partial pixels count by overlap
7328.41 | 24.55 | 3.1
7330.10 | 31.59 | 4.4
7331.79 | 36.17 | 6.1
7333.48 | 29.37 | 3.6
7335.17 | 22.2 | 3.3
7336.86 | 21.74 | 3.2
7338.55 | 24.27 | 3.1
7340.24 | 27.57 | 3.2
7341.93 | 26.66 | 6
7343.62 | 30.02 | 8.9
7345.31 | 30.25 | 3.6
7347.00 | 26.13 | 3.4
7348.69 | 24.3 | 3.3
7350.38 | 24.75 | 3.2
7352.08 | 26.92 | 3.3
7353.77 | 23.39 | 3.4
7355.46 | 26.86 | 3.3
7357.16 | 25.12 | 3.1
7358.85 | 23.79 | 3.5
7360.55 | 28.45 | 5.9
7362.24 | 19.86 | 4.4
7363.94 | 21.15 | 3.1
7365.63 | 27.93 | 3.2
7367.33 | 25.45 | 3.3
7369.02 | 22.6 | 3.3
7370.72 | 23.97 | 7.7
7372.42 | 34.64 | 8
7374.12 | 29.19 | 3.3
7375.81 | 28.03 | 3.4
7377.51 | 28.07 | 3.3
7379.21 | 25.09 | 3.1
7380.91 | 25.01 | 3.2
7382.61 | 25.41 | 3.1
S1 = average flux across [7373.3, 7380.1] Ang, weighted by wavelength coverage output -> 27.6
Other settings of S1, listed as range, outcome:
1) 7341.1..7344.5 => 28.4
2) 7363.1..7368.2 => 24.9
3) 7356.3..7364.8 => 23.7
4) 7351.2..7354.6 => 25.1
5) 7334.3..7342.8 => 24.5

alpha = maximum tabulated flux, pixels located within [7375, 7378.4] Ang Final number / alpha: 28.07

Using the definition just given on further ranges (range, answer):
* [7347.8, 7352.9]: 26.92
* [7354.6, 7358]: 26.86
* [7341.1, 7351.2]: 30.25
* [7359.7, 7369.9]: 28.45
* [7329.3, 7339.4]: 36.17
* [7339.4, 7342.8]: 27.57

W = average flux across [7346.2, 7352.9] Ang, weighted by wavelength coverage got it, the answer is 25.5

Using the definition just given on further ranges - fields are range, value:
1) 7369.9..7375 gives 29.3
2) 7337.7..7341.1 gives 25.9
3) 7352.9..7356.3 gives 25.2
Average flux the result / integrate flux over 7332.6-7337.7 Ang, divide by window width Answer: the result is 24.5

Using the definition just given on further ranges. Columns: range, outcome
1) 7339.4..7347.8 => 28.1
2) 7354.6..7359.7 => 25.2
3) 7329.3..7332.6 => 33.9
